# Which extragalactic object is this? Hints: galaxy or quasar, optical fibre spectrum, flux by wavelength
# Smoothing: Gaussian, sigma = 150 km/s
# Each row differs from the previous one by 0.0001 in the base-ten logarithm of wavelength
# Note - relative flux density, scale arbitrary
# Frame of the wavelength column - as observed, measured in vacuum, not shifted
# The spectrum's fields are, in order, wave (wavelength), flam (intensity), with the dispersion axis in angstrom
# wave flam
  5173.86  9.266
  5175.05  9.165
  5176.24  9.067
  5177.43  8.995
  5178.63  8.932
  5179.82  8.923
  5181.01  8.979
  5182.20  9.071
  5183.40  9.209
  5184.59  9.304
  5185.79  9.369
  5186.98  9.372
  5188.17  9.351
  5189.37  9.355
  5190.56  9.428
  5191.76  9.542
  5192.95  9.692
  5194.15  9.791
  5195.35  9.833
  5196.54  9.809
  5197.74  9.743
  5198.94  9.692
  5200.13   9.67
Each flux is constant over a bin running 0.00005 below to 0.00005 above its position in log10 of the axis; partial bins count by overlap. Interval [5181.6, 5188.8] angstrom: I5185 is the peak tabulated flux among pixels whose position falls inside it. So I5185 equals 9.372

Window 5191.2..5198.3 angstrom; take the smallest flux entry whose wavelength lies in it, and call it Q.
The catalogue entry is 9.542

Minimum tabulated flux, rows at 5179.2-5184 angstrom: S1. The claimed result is 8.923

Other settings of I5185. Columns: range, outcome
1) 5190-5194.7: 9.791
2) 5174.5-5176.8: 9.165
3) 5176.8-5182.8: 9.071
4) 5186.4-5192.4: 9.542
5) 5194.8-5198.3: 9.833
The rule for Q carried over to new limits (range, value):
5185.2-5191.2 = 9.351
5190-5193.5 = 9.428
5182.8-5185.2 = 9.209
